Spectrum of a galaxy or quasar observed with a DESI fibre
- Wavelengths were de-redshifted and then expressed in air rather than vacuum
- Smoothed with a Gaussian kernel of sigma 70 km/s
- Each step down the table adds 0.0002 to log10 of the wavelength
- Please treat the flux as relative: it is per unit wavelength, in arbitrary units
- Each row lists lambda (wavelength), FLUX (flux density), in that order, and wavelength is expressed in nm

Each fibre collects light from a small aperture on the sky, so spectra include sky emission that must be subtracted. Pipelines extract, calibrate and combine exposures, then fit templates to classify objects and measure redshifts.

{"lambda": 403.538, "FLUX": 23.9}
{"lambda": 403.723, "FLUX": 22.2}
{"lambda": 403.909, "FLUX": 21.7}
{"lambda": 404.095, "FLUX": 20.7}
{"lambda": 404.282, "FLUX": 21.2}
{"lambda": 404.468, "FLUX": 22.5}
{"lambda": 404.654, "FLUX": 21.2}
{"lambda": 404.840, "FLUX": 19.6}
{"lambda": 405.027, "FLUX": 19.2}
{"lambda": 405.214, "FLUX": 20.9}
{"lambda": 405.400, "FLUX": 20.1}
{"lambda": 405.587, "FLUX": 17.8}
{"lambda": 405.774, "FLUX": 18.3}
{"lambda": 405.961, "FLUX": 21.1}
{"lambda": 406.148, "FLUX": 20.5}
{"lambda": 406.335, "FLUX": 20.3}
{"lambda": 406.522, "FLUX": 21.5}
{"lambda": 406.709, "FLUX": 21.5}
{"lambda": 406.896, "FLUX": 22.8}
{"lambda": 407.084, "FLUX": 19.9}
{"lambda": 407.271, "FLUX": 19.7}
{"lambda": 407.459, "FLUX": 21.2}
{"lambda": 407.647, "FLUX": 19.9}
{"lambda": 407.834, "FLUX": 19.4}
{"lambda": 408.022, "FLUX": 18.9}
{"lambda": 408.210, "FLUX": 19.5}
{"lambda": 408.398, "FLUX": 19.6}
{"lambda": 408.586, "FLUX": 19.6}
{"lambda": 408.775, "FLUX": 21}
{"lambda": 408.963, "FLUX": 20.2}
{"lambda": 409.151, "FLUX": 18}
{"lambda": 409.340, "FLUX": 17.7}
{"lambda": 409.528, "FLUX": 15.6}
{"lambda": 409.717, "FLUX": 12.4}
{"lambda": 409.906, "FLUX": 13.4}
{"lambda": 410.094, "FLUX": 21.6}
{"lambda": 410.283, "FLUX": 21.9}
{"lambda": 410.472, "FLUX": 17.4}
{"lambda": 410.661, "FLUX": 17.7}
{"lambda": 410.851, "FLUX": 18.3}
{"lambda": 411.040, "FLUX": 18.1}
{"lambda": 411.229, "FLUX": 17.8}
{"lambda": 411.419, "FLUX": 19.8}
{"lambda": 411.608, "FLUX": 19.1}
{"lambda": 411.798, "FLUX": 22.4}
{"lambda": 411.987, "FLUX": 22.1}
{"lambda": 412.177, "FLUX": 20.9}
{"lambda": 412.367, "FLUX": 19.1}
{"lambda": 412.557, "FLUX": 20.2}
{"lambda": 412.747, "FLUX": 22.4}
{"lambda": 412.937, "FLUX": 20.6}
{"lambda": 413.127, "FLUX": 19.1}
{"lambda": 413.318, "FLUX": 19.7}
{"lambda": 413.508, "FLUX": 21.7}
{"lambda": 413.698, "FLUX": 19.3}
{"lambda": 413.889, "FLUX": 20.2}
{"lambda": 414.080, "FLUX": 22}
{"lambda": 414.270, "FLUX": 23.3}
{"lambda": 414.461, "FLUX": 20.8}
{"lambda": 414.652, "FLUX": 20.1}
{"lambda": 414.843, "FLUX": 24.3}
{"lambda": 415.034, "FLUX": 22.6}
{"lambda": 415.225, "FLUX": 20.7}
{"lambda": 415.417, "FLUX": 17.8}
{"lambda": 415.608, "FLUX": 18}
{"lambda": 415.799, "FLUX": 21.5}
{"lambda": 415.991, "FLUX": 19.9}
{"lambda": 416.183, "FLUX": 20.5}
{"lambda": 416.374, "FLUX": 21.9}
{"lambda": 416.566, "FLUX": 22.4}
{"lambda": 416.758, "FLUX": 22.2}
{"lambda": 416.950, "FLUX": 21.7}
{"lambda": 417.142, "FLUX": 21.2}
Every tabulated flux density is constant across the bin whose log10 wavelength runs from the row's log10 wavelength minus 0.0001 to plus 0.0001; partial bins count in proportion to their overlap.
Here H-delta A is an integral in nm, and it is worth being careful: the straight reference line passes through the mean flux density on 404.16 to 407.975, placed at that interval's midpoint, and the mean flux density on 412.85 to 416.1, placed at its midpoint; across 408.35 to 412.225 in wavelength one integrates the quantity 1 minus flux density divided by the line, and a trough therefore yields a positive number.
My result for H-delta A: 0.34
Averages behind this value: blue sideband 20.4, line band 18.8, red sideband 20.7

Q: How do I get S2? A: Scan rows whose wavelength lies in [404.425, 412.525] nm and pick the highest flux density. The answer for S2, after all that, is 22.8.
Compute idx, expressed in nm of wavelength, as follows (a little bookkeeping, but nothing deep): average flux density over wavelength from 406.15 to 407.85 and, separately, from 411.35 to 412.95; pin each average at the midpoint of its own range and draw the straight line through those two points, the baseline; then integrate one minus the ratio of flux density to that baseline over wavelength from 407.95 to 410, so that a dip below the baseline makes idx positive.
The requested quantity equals 0.29 nm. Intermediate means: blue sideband 20.7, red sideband 20.8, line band 17.8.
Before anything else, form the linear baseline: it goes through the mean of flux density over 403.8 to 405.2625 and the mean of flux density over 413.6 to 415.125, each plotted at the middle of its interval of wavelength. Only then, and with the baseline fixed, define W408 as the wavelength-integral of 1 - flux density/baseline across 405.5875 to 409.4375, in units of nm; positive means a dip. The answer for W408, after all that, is 0.20 nm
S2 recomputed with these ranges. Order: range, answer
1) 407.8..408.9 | 21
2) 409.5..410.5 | 21.9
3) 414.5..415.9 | 24.3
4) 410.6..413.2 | 22.4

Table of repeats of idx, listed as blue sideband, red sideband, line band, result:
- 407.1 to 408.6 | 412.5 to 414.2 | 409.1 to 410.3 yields 0.19 nm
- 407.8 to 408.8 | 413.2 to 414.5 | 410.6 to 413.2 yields 0.08 nm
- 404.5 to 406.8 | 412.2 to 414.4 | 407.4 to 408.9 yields 0.04 nm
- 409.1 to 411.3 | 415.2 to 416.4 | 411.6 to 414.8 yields -0.36 nm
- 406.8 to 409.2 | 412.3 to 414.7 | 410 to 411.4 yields 0.09 nm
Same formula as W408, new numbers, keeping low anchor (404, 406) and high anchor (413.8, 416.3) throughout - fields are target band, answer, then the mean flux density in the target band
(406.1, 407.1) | -0.04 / 21.2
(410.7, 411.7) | 0.10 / 18.6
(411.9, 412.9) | -0.01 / 20.9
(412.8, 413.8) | 0.03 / 20.2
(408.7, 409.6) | 0.09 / 18.5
